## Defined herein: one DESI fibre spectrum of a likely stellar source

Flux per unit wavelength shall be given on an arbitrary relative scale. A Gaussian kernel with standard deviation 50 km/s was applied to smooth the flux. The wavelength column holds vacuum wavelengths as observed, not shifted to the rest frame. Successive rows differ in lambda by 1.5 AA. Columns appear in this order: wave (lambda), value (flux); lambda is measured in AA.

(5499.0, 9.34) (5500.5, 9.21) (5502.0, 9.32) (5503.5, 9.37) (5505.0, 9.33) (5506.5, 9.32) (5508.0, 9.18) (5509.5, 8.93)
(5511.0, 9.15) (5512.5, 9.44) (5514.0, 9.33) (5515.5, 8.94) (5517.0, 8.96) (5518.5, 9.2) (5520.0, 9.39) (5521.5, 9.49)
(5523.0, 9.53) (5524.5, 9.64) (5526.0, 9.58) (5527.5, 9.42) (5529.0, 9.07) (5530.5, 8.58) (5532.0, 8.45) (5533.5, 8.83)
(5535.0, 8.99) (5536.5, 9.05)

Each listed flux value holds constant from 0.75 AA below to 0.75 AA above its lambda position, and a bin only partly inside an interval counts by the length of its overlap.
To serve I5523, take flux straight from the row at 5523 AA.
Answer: 9.53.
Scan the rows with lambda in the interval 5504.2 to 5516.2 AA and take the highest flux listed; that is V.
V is 9.44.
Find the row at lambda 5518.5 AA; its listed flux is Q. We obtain 9.2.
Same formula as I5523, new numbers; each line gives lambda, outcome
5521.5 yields 9.49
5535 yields 8.99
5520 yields 9.39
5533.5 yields 8.83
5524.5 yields 9.64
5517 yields 8.96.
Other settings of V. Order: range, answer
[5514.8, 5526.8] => 9.64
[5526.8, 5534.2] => 9.42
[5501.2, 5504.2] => 9.37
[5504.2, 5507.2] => 9.33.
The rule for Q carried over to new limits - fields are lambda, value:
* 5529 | 9.07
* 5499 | 9.34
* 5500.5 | 9.21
